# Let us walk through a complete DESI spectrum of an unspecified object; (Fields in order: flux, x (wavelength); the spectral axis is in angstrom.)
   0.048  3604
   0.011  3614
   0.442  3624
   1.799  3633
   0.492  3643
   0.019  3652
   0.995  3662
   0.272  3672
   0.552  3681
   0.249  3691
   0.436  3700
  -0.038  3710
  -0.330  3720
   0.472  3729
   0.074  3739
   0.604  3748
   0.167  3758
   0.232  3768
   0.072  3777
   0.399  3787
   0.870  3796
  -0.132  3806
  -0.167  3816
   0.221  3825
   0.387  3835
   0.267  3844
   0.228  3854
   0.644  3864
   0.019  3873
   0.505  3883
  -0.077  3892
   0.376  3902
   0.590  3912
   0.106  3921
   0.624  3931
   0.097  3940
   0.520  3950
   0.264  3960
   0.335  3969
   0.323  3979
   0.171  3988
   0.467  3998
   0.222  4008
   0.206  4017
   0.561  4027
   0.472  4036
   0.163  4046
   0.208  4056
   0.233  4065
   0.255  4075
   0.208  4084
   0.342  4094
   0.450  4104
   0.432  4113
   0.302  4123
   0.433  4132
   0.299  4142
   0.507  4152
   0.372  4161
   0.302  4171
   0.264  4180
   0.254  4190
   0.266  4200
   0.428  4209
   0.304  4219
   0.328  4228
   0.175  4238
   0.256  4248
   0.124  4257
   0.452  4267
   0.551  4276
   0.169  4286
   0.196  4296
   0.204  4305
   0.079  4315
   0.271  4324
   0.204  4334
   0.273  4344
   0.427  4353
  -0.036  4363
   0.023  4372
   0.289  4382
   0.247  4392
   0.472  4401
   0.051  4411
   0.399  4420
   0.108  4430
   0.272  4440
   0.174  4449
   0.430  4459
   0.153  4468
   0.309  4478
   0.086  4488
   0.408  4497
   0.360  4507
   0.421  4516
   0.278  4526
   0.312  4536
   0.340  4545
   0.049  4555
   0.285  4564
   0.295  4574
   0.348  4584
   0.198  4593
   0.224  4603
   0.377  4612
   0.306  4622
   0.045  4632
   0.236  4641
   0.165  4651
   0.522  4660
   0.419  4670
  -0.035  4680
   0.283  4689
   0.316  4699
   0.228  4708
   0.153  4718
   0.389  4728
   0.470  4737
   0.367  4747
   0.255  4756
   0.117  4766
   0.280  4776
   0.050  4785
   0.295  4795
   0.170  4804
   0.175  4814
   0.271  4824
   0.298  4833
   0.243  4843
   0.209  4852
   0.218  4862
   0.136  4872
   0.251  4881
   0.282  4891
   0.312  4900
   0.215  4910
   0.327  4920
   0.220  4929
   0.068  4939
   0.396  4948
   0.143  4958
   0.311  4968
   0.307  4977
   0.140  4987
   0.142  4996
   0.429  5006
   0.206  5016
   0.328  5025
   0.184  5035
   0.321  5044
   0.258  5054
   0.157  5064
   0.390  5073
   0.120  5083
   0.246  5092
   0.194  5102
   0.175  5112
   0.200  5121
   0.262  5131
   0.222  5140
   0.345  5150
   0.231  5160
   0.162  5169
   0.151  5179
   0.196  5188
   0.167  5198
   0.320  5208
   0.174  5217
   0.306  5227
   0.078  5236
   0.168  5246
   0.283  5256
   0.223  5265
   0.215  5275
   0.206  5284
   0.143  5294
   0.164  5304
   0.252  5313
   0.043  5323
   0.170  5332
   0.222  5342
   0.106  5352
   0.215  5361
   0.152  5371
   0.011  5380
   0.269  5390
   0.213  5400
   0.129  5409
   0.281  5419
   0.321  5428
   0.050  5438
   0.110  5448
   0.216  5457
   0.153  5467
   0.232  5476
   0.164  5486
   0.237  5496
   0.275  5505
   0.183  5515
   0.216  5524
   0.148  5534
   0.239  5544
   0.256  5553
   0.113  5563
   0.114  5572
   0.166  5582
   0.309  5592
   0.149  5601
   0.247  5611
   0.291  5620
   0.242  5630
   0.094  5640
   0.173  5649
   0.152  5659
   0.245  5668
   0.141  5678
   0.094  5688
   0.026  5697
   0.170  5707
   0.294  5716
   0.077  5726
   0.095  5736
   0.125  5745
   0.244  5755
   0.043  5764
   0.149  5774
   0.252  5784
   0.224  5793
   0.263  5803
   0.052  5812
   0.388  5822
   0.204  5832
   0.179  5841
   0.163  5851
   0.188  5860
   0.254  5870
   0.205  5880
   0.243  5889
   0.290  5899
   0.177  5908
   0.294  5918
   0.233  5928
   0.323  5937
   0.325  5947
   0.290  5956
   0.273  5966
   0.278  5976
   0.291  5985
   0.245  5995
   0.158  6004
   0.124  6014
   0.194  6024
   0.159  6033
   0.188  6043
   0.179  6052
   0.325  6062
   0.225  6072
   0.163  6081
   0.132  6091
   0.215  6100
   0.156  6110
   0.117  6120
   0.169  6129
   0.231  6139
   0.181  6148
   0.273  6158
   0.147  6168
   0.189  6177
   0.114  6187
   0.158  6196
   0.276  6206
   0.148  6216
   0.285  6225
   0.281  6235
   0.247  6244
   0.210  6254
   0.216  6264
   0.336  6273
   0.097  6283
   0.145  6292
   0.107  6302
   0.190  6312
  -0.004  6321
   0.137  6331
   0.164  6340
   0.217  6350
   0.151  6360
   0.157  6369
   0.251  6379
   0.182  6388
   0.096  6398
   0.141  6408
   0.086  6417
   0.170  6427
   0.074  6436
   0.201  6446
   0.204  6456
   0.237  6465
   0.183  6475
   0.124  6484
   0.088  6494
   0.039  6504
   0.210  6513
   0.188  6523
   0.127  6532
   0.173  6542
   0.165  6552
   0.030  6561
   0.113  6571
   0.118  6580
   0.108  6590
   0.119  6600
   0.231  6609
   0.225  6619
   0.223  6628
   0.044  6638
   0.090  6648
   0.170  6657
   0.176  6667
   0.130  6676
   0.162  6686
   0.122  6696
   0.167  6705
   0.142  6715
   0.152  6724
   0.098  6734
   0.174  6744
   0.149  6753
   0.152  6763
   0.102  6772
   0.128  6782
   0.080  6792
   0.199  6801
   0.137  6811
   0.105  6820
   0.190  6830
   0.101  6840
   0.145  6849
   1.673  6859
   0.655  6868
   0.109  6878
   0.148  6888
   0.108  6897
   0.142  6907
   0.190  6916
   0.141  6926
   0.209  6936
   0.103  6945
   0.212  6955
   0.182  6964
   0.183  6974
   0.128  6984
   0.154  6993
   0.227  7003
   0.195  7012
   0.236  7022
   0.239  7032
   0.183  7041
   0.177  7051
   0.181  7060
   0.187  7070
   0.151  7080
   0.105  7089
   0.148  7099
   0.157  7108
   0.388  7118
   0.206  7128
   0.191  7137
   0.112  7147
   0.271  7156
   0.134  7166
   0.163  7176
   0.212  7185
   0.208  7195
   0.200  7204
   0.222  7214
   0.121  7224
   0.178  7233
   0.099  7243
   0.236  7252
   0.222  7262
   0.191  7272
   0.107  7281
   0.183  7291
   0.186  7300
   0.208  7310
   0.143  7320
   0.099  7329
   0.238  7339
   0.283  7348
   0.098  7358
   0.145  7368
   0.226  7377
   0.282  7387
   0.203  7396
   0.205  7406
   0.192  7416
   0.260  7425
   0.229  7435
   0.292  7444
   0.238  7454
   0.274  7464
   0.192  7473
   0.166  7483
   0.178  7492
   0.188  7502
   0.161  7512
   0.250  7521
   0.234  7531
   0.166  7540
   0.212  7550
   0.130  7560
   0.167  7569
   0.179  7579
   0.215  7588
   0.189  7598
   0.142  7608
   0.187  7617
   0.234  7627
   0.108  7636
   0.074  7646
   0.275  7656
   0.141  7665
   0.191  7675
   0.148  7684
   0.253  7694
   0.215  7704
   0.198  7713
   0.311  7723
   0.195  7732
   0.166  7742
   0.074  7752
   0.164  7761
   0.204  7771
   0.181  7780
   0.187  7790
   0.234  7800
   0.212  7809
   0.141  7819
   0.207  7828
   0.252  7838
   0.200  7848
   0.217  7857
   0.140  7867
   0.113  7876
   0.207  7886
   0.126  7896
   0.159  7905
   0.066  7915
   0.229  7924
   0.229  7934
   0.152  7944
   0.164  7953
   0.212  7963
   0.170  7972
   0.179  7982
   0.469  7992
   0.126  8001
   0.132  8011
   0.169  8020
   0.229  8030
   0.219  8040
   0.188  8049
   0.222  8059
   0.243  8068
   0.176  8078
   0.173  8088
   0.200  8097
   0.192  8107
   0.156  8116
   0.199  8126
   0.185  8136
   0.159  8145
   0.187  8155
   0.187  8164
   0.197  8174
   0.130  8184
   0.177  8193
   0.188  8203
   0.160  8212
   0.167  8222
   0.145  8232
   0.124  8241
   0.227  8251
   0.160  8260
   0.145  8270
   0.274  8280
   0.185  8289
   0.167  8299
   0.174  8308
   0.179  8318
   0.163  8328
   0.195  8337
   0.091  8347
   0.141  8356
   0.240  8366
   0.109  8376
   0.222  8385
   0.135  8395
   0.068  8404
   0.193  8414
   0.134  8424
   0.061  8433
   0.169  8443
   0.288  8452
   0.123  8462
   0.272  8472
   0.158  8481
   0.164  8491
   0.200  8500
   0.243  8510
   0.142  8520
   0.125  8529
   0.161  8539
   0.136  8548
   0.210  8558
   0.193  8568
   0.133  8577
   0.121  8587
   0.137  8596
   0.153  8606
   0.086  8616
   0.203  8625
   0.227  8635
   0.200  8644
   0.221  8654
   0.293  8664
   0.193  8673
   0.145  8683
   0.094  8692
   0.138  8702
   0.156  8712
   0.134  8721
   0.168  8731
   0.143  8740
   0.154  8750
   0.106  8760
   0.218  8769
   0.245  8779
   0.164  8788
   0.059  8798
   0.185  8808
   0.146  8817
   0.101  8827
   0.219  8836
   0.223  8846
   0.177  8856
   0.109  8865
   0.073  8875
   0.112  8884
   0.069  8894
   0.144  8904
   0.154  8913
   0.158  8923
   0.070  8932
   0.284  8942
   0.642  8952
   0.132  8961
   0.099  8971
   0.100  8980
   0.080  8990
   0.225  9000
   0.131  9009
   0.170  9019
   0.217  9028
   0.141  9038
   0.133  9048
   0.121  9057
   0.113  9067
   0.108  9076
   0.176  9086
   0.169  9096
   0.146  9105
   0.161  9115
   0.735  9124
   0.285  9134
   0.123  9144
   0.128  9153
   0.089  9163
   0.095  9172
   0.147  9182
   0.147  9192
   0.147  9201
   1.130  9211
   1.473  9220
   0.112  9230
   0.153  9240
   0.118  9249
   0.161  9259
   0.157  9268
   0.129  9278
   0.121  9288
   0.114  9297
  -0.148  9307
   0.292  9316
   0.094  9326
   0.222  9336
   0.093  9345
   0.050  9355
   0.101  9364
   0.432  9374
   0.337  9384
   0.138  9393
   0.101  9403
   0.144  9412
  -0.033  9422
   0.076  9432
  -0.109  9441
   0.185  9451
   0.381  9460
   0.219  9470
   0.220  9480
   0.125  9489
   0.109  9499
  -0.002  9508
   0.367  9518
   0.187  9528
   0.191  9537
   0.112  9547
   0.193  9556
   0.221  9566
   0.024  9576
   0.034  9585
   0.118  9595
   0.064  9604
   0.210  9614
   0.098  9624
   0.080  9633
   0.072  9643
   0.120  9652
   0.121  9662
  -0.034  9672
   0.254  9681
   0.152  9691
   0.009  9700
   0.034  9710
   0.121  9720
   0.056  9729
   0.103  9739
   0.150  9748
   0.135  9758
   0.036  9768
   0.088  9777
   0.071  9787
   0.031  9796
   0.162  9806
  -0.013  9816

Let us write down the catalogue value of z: 0.840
